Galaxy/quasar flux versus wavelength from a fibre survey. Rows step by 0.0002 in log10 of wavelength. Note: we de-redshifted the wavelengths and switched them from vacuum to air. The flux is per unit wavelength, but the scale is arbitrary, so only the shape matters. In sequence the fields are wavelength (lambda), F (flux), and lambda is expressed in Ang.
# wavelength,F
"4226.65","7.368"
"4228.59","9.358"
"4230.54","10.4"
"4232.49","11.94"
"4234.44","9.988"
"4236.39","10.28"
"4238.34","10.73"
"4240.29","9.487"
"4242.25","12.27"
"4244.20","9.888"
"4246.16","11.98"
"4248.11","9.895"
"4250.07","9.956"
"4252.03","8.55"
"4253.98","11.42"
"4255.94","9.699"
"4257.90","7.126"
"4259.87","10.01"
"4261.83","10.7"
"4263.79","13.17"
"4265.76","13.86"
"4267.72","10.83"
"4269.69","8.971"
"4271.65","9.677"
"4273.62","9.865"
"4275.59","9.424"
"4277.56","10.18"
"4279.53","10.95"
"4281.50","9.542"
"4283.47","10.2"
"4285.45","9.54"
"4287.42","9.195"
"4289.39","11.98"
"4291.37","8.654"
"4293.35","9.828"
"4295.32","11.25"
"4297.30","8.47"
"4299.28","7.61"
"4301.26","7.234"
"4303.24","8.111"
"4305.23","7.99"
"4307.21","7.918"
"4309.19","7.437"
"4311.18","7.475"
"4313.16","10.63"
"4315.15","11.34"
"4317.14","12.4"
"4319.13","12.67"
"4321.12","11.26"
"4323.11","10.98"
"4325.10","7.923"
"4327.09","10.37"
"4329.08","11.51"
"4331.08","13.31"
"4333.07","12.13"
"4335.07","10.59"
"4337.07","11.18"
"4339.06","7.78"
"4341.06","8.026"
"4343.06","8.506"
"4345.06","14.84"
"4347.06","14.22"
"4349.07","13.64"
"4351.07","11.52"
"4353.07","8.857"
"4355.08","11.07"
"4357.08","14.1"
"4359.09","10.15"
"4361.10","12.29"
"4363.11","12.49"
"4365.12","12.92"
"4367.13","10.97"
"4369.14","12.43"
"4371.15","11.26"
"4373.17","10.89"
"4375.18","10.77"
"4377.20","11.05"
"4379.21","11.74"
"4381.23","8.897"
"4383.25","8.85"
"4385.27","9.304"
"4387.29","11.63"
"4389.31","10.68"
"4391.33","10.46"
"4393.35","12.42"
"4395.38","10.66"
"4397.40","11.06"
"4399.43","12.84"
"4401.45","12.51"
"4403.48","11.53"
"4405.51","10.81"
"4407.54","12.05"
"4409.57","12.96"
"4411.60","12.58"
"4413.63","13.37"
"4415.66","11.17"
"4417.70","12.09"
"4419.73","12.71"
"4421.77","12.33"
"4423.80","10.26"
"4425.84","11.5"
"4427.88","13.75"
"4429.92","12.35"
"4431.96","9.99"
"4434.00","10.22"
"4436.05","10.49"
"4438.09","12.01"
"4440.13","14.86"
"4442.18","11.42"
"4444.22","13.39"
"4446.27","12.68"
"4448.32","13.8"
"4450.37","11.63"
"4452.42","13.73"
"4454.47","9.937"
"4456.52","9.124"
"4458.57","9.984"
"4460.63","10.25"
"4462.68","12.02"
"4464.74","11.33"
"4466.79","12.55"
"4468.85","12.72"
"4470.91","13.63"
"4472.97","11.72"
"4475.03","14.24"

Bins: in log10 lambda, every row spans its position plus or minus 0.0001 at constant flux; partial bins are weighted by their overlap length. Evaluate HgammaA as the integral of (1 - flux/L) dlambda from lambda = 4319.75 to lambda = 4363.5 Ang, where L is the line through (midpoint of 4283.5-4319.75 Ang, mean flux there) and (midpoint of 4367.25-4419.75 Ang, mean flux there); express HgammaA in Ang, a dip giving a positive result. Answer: -4.0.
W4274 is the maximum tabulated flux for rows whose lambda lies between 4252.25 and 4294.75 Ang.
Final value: 13.86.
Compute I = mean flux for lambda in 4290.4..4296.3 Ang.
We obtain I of 9.92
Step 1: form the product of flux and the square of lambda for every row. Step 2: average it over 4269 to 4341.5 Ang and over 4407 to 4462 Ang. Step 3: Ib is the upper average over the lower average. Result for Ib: 1.28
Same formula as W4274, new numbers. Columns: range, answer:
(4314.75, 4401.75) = 14.84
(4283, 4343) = 13.31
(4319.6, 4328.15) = 11.26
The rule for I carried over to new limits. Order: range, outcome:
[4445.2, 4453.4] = 12.9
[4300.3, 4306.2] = 7.77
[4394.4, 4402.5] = 11.8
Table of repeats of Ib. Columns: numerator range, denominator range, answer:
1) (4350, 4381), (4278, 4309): 1.29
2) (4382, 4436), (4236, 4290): 1.19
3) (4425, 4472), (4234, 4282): 1.25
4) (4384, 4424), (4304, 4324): 1.22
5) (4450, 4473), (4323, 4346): 1.16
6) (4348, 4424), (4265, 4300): 1.21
